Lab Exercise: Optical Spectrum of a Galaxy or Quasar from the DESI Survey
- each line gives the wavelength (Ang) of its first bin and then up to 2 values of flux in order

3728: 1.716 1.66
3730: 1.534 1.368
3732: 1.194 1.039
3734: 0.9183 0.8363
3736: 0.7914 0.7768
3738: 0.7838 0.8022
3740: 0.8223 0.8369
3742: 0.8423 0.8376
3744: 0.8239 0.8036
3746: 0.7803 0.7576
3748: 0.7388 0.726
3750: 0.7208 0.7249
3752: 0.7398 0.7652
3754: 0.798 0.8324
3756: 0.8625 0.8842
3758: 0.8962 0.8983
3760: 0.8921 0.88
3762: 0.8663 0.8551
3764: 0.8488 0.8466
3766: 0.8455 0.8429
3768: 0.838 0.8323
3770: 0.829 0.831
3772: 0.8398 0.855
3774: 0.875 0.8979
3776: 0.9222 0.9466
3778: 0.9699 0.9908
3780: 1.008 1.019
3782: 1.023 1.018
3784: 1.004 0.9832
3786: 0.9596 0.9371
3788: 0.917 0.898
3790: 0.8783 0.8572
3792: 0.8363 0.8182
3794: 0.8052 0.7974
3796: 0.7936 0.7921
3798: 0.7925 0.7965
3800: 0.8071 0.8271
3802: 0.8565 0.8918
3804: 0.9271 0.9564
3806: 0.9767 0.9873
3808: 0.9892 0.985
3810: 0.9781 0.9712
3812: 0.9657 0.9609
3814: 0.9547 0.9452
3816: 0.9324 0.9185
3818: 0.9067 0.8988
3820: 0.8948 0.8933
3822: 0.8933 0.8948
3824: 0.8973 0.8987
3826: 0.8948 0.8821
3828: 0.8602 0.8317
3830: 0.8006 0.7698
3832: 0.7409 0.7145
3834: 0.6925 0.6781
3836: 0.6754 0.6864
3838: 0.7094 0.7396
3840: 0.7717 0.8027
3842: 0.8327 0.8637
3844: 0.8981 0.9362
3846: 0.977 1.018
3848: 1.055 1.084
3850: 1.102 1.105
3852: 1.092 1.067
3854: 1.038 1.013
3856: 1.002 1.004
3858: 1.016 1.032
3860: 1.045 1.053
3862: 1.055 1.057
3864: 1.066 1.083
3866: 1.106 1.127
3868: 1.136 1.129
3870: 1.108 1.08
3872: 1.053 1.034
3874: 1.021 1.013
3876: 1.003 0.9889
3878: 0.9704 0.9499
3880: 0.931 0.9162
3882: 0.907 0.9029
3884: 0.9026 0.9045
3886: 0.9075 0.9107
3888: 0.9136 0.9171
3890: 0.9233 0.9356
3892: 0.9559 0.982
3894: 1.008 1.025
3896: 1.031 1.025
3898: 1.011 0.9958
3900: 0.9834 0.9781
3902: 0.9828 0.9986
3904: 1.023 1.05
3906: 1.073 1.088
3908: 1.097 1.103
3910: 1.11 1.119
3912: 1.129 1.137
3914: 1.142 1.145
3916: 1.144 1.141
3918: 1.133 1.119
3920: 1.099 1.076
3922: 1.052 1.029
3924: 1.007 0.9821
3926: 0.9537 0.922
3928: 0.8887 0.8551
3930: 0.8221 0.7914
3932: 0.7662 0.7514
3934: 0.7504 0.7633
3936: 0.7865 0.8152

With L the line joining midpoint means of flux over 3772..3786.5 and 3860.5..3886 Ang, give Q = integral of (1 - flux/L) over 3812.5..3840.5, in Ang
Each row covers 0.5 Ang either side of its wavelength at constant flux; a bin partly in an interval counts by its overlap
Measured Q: 4.4 Ang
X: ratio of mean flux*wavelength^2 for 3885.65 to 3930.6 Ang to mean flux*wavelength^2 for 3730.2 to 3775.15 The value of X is 1.30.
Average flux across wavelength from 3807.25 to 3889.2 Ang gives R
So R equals 0.944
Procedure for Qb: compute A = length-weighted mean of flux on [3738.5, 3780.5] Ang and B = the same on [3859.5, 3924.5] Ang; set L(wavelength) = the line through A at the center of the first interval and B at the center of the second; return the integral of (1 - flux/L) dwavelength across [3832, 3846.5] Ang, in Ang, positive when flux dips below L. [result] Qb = 2.6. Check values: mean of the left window 0.843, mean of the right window 1.03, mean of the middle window 0.783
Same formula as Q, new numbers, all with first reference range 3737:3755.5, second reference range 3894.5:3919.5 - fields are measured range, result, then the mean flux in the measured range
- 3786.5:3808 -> 0.22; 0.867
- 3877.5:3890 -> 1.34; 0.92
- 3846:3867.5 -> -1.63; 1.06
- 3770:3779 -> -0.63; 0.894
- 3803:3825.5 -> -0.77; 0.937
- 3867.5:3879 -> -0.38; 1.04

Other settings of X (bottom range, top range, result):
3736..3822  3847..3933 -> 1.23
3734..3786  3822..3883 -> 1.16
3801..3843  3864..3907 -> 1.20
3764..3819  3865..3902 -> 1.15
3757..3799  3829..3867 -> 1.09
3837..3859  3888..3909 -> 1.08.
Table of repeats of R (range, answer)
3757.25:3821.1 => 0.901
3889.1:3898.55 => 0.986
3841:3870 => 1.03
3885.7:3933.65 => 1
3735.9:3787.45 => 0.86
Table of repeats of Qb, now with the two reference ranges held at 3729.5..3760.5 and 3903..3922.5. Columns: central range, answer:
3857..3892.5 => 1.59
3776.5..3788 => -0.76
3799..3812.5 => 0.40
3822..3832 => 1.31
